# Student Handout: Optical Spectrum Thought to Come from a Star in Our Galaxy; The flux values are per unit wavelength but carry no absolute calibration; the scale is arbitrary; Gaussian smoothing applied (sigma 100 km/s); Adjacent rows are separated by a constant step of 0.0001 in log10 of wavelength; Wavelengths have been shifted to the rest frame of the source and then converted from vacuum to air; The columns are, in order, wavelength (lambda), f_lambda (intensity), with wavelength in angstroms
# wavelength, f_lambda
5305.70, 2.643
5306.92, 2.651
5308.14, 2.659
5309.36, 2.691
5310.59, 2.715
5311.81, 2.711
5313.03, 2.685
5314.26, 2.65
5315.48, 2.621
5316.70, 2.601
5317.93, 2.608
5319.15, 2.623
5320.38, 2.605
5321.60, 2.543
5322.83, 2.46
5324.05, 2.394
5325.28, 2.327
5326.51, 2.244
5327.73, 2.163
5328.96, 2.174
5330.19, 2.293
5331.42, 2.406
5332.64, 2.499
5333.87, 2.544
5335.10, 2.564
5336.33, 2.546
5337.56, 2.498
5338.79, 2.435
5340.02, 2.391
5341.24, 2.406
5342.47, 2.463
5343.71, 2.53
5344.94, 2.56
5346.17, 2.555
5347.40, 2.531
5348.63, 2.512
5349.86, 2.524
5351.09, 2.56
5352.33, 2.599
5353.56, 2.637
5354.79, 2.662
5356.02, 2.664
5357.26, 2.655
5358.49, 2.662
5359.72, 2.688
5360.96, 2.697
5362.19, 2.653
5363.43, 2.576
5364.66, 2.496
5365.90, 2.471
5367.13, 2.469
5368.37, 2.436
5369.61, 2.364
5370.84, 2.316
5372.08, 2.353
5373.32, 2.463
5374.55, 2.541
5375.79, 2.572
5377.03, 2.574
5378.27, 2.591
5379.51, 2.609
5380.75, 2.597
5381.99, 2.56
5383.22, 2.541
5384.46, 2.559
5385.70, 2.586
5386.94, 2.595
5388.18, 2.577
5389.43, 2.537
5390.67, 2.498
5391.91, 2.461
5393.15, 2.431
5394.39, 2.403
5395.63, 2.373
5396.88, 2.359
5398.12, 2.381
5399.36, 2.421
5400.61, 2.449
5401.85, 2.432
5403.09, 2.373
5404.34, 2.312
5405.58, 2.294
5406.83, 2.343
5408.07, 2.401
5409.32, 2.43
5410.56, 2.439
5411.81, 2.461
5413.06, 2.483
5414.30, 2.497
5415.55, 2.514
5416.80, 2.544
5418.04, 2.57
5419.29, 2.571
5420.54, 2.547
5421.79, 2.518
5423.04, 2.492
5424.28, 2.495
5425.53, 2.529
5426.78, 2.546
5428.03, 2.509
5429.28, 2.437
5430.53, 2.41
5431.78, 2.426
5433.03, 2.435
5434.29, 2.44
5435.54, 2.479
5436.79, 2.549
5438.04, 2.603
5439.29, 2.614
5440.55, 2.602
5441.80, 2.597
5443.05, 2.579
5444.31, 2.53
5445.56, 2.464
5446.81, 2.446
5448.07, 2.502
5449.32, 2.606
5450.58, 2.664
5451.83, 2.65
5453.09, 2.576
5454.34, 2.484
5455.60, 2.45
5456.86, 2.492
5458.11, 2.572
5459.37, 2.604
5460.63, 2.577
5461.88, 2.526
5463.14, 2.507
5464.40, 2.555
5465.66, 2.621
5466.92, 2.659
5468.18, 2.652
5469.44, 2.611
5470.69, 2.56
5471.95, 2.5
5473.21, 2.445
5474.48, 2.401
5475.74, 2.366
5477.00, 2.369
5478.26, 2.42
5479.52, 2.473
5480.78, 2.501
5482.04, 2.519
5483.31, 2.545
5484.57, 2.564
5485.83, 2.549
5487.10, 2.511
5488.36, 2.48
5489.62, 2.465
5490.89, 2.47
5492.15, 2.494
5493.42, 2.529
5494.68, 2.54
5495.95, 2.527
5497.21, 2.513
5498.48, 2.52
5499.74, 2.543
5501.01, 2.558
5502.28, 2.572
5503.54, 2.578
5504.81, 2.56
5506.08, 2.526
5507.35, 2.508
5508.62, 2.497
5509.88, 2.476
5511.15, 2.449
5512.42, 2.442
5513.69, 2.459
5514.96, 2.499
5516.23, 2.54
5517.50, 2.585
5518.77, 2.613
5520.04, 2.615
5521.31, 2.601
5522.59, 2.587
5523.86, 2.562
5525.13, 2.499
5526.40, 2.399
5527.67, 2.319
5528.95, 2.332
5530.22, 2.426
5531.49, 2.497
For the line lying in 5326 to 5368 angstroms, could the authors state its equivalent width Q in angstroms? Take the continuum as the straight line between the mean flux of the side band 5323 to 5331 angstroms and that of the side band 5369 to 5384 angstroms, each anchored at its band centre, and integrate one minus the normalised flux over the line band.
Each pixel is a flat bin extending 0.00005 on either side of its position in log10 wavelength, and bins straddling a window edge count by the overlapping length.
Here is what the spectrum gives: -2.4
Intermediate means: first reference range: 2.28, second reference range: 2.51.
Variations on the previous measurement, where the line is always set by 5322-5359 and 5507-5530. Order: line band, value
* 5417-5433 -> -0.1 angstroms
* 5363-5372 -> 0.2 angstroms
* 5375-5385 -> -0.4 angstroms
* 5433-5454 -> -0.5 angstroms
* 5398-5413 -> 0.5 angstroms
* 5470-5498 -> 0.1 angstroms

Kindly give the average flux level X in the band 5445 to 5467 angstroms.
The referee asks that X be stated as 2.55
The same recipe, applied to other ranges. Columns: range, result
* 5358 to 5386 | 2.54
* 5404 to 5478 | 2.51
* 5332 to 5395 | 2.53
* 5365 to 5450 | 2.49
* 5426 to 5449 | 2.51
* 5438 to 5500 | 2.53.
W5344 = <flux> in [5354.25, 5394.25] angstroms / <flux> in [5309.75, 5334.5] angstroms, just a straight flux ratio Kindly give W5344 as 1.02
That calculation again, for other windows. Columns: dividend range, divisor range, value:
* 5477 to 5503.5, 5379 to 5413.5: 1.02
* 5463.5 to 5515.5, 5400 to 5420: 1.03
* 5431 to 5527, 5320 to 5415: 1.02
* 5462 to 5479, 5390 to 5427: 1.02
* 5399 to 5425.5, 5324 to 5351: 1.01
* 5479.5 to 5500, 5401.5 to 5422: 1.03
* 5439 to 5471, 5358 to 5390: 1.01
